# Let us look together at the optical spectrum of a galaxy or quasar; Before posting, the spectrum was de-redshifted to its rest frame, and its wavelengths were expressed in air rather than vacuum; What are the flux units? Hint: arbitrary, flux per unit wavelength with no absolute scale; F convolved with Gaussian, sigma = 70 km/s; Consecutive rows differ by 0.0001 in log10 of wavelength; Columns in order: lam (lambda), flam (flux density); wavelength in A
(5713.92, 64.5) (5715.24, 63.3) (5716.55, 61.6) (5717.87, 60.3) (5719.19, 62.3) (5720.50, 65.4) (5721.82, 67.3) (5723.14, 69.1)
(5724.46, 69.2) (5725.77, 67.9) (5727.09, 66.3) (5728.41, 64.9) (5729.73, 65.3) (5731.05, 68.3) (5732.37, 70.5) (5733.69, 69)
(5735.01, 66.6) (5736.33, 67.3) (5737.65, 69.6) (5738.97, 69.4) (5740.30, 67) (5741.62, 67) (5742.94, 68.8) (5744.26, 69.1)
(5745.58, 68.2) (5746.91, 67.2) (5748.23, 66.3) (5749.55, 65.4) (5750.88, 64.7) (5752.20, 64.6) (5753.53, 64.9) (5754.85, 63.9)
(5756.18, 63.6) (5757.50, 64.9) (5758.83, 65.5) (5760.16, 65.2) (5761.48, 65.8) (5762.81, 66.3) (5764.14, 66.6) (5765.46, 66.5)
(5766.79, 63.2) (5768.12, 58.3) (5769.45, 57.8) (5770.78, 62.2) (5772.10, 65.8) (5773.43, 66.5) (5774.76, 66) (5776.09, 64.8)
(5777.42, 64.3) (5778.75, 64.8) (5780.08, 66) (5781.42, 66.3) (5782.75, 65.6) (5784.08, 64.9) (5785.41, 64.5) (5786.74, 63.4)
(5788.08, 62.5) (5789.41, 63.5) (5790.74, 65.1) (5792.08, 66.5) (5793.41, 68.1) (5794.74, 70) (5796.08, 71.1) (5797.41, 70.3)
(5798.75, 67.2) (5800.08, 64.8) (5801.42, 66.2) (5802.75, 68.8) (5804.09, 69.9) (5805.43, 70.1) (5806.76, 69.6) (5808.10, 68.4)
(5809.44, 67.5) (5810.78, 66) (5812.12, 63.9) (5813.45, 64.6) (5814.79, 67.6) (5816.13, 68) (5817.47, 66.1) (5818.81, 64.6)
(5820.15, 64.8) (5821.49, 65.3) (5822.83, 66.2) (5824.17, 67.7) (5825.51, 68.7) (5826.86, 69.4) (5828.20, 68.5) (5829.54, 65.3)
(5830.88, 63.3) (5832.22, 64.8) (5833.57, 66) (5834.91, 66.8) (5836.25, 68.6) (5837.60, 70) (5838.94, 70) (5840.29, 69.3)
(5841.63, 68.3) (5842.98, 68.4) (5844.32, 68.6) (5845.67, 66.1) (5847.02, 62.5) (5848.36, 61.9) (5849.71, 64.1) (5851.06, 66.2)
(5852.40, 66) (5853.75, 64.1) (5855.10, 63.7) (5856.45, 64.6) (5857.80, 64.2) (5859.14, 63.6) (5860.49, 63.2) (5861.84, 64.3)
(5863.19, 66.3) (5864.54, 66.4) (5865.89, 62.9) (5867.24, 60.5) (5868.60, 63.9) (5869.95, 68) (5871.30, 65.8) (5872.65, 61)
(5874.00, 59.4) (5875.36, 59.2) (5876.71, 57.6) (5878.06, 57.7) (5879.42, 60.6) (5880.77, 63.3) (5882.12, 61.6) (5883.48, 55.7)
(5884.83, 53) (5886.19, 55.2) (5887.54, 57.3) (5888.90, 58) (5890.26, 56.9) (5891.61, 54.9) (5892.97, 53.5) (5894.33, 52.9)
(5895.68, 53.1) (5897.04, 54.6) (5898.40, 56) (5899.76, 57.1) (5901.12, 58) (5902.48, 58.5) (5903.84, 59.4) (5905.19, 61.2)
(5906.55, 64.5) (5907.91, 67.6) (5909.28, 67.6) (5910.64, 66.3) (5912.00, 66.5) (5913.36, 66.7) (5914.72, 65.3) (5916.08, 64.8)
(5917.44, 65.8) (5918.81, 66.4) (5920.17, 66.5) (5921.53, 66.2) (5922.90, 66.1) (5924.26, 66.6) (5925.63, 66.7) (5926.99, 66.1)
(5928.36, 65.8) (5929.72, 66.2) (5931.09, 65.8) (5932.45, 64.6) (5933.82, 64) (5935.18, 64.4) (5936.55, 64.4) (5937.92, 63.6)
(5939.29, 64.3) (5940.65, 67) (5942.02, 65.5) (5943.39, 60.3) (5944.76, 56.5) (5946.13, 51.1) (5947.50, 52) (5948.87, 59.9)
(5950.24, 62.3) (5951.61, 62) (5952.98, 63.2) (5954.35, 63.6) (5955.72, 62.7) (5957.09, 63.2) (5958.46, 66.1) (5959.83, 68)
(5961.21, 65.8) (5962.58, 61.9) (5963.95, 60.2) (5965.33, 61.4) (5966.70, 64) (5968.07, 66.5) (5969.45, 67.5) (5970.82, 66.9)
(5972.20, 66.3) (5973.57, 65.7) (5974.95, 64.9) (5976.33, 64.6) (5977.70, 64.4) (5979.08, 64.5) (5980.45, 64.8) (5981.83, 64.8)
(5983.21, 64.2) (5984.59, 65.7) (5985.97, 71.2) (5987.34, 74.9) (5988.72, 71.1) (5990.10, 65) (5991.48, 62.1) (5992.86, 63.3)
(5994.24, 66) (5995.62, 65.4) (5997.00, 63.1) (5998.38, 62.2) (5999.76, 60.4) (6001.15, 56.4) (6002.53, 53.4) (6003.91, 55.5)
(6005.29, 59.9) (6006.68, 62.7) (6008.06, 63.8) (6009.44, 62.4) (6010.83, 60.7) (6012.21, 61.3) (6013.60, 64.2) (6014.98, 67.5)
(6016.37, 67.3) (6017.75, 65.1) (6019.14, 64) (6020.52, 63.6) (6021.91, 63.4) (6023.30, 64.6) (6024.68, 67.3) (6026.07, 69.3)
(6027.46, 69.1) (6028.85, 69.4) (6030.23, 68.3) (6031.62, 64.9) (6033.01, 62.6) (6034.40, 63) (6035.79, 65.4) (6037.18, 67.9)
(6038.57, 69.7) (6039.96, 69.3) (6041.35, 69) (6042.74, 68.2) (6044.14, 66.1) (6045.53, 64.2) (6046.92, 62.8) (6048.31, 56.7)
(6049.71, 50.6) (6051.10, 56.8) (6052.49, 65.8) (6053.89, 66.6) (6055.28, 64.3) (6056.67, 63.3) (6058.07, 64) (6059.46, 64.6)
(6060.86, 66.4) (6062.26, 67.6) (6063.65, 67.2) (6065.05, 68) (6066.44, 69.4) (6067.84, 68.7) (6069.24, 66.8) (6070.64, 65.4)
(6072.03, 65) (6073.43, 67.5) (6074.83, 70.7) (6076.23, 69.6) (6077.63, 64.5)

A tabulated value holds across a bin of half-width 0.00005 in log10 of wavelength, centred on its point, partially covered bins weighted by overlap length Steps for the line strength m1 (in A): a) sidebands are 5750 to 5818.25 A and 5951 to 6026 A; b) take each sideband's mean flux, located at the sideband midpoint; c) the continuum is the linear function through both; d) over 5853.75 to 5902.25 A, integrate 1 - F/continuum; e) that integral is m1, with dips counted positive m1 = 3.83 A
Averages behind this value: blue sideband 65.7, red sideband 64.1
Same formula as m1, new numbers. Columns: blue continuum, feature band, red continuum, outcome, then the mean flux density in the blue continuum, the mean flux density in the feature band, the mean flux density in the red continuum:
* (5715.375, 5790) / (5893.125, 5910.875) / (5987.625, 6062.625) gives 1.5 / 65.6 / 59.4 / 64.1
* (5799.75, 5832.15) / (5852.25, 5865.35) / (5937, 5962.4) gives 0.2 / 66.9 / 64.6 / 62.1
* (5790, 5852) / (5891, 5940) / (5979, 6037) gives 2.1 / 67.1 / 62.9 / 64.4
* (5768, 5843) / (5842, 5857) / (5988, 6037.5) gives 0.2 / 66.4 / 65.2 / 63.9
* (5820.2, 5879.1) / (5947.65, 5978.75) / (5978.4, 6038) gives 0.3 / 65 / 63.9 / 64.5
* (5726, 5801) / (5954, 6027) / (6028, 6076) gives 1.5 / 65.9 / 64.3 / 65.5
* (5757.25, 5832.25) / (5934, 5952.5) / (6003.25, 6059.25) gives 1.1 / 66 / 61.1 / 64.3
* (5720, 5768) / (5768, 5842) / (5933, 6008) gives -0.8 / 66.6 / 66.4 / 63.4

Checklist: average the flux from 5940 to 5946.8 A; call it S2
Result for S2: 60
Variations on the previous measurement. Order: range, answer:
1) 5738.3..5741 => 68.1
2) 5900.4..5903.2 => 58.2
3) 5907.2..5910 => 67.3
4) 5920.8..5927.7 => 66.3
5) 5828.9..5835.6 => 65.3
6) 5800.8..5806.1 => 68.8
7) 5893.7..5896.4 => 53.1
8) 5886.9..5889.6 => 57.5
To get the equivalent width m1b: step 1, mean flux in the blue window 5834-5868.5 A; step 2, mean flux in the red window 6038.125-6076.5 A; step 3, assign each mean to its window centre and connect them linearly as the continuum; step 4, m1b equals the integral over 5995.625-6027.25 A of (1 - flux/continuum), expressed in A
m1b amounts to 1.3 A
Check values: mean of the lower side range 65.6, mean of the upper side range 65.4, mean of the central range 62.8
